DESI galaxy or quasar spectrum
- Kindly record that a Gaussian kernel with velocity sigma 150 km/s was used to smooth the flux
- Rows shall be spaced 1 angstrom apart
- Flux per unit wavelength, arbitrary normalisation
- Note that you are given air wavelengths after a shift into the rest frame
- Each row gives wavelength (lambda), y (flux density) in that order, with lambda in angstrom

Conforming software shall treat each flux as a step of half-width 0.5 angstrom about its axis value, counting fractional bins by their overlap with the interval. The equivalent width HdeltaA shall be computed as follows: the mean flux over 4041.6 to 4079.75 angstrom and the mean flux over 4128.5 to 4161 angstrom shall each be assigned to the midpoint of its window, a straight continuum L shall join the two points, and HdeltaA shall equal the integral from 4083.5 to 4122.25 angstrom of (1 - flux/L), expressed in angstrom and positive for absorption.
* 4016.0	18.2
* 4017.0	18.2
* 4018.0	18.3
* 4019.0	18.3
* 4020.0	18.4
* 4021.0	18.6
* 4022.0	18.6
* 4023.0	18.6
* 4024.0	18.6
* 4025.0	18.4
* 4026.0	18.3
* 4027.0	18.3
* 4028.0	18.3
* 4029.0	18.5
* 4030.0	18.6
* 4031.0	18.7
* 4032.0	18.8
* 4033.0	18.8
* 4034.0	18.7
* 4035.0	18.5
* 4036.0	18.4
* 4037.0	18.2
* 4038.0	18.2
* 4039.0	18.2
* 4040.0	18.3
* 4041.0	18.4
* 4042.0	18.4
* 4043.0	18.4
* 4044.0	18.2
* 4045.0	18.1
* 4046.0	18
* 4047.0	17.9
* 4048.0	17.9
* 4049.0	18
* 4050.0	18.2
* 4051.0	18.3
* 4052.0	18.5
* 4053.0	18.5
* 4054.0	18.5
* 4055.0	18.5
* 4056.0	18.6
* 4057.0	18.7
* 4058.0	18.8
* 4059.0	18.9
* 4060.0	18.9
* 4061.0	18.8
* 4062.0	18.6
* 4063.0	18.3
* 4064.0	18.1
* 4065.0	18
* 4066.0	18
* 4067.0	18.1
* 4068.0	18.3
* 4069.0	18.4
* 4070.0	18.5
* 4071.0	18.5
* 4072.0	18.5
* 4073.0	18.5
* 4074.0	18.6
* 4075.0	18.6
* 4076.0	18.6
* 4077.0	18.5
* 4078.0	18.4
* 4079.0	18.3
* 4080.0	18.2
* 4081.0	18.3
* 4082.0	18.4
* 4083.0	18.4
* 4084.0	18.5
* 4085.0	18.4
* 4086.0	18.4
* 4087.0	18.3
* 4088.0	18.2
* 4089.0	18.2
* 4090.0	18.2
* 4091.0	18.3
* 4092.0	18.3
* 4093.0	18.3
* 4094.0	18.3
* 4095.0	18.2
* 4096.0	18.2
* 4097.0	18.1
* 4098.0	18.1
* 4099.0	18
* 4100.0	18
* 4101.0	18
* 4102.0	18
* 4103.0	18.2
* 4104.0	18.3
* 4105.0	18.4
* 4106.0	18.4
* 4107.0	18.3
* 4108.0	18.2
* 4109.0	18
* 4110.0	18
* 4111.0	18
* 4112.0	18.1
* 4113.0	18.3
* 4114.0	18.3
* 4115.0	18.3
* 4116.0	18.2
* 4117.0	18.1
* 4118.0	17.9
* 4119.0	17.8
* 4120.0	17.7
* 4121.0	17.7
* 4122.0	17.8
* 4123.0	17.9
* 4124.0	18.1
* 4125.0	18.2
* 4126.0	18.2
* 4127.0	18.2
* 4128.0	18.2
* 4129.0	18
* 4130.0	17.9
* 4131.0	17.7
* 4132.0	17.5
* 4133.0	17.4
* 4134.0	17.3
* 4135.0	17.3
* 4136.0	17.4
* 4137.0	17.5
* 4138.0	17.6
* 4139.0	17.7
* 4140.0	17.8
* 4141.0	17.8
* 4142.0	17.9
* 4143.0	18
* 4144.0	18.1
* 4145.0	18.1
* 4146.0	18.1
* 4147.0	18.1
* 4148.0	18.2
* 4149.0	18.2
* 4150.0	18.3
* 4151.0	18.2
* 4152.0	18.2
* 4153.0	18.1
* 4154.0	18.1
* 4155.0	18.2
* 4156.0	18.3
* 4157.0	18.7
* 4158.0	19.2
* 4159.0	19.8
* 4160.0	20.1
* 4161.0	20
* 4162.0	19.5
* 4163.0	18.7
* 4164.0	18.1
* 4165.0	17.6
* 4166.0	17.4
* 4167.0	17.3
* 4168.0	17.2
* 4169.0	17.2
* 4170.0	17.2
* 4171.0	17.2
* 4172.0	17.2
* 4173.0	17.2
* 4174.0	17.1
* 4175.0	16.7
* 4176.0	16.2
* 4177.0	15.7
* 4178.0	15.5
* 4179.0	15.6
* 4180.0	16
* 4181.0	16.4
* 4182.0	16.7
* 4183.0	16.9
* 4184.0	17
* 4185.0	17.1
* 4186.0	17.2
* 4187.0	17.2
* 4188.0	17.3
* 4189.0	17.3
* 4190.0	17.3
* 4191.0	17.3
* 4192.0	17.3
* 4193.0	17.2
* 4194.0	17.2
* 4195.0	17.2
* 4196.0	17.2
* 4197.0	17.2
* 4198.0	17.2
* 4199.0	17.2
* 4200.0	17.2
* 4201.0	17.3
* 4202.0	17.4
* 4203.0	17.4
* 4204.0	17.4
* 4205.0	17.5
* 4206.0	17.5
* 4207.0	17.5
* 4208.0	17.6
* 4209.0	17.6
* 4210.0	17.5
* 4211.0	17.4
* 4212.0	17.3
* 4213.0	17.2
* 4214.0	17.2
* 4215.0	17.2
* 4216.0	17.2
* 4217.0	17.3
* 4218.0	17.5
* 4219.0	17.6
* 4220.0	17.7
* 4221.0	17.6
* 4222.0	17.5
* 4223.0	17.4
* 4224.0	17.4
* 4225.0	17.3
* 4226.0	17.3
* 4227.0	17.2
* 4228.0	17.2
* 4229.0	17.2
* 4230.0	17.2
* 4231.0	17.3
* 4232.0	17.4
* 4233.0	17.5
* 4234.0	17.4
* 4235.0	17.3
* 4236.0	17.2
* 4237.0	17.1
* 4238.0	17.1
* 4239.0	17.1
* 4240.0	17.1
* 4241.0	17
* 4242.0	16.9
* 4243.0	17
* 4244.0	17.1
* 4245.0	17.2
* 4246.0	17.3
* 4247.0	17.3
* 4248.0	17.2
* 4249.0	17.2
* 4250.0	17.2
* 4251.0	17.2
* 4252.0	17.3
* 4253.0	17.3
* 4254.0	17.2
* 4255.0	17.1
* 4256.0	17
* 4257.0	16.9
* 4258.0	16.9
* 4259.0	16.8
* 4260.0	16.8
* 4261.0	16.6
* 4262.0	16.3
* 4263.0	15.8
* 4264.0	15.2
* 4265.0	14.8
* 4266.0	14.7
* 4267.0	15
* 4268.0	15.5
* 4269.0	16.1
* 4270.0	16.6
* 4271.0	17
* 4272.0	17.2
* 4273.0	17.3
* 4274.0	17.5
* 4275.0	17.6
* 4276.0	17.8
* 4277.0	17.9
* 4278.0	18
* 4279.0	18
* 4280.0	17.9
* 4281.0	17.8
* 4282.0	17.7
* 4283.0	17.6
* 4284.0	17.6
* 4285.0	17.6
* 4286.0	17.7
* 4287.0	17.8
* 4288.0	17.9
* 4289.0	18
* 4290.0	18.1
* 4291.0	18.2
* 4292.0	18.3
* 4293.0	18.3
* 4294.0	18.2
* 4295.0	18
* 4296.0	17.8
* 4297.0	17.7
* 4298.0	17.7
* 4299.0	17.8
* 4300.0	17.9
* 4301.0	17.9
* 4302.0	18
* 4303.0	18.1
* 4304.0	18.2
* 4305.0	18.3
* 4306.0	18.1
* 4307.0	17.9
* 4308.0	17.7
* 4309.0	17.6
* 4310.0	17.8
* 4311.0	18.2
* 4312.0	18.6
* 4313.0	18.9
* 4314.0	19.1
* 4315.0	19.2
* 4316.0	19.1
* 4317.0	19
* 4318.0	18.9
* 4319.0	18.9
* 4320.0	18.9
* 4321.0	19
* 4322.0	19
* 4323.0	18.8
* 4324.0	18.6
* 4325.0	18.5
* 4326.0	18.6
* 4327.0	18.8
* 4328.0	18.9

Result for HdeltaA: 0.2 angstrom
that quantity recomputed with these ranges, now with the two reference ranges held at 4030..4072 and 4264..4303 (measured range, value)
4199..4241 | 0.8 angstrom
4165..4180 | 0.9 angstrom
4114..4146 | 0.4 angstrom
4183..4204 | 0.7 angstrom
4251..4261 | 0.3 angstrom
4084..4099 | 0.0 angstrom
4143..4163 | -0.7 angstrom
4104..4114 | 0.0 angstrom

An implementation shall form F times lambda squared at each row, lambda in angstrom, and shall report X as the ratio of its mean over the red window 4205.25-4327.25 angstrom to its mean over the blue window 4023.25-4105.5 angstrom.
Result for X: 1.1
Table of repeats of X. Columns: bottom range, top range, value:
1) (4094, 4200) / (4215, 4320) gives 1.04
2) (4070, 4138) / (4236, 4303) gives 1.03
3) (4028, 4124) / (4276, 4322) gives 1.10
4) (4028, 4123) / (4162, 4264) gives 1.00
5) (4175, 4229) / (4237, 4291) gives 1.02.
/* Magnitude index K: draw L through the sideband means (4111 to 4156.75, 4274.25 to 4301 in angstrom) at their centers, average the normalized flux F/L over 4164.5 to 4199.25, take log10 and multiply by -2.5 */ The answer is 0.06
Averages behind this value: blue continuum 18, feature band 17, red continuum 17.9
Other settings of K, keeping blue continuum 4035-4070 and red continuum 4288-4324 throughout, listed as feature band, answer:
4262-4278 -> 0.12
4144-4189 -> 0.04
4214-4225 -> 0.05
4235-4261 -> 0.08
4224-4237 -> 0.06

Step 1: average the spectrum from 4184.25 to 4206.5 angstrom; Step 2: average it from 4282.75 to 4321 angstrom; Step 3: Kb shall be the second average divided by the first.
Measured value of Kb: 1.05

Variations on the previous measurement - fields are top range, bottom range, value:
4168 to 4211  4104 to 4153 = 0.95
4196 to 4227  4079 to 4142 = 0.96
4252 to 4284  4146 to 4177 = 0.94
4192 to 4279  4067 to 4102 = 0.93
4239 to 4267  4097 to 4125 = 0.93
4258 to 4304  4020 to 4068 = 0.94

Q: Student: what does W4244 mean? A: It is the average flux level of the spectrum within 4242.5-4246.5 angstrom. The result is 17.1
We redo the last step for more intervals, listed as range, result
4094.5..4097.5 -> 18.2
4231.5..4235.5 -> 17.4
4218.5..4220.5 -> 17.6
